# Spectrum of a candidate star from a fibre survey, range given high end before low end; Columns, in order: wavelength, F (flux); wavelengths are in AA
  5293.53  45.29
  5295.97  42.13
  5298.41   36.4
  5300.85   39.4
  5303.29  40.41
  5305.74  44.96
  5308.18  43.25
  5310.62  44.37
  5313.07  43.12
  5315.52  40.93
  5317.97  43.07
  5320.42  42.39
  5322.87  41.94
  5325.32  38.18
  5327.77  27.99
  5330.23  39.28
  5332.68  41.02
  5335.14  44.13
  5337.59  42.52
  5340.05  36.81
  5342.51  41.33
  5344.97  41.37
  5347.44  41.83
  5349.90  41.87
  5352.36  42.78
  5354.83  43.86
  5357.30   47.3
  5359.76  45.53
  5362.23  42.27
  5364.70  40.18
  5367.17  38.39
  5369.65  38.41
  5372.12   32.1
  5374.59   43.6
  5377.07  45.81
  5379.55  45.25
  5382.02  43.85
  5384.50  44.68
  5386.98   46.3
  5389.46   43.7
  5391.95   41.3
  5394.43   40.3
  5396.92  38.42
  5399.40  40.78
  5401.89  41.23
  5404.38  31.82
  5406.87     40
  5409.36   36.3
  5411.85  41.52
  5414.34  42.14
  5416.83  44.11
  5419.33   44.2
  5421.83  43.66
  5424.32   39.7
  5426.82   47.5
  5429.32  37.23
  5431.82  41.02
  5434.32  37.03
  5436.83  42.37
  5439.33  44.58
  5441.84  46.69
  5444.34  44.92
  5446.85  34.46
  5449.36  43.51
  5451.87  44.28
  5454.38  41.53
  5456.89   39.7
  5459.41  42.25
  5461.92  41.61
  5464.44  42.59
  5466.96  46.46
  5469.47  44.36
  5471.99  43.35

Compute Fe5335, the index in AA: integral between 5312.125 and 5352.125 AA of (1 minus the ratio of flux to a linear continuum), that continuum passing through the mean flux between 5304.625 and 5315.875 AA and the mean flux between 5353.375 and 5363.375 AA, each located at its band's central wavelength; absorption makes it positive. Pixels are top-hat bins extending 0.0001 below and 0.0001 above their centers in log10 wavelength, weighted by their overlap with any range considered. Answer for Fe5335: 3.2 AA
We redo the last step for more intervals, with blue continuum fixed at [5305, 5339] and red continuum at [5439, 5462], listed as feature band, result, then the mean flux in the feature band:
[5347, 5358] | -0.5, 43.5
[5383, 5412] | 0.9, 40.5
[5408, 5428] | -0.2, 42.4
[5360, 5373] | 0.8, 39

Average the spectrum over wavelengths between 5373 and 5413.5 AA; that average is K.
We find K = 41.5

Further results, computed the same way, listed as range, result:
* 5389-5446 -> 41.2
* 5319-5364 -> 41.2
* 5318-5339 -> 39.9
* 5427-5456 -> 41.8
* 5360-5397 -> 41.8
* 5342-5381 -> 42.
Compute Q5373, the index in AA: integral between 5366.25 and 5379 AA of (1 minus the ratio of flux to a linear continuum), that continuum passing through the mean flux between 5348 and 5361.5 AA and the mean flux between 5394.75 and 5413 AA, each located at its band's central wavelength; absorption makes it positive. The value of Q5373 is 0.6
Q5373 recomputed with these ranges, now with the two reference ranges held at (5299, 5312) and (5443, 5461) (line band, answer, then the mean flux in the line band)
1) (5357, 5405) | 0.3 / 41.6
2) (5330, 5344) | 0.4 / 41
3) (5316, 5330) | 1.1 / 38.9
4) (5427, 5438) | 0.4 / 40.2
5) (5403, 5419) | 0.8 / 39.6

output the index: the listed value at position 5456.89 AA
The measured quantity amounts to 39.7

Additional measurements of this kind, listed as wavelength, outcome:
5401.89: 41.23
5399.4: 40.78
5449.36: 43.51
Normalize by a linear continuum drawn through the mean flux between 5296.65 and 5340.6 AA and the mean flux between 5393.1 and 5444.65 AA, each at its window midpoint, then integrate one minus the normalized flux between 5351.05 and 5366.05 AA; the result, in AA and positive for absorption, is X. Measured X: -1.0 AA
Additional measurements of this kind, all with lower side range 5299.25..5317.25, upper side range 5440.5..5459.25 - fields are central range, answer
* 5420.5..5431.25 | 0.05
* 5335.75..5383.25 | 0.37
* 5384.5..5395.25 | -0.26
